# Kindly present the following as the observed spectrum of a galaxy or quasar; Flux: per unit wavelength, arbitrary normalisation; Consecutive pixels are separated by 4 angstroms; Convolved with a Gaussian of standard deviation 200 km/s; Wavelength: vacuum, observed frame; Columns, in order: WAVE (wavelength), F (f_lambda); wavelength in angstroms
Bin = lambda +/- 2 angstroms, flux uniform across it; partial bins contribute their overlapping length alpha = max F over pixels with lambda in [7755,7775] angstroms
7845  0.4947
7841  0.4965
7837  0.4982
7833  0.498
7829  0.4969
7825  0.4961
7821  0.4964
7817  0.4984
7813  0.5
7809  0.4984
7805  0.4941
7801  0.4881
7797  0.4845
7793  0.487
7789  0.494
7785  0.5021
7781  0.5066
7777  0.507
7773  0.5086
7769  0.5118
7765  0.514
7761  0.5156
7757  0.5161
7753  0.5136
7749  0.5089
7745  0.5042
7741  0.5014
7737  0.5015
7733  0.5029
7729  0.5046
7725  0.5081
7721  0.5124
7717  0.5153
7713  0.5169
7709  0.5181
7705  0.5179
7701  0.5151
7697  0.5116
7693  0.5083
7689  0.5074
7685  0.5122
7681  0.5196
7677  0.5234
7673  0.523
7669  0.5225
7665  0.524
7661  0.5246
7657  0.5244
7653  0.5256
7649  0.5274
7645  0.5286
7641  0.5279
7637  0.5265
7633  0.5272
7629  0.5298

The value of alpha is 0.5161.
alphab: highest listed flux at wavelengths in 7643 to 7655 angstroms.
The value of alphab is 0.5286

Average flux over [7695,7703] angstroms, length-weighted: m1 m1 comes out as 0.513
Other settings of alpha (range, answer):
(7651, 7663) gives 0.5256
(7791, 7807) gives 0.4941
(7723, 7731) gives 0.5081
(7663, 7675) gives 0.524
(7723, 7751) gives 0.5089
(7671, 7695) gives 0.5234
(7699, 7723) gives 0.5181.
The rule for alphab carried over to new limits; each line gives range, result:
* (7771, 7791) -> 0.5086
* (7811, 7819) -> 0.5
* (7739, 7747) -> 0.5042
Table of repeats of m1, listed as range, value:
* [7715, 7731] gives 0.51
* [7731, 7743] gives 0.502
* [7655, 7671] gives 0.524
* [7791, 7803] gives 0.487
